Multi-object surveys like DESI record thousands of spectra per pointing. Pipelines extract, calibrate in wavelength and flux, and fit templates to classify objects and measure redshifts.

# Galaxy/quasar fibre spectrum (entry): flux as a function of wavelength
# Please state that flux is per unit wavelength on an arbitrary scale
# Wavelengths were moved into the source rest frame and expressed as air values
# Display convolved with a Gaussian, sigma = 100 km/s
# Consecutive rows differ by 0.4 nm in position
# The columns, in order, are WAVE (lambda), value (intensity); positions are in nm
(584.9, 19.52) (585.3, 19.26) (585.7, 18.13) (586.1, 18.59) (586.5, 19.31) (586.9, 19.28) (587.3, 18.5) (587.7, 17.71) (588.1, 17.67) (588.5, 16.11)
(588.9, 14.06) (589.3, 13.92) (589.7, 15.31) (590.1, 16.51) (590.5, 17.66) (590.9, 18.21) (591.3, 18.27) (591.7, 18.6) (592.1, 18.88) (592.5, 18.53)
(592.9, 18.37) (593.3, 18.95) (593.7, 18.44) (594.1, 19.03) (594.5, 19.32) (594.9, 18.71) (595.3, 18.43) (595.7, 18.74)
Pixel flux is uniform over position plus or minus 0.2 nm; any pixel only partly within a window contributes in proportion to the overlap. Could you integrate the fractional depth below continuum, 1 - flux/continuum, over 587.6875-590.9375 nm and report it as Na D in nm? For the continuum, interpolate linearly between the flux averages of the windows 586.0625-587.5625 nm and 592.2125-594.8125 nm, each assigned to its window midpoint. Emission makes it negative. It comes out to 0.46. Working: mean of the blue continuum 18.9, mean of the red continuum 18.8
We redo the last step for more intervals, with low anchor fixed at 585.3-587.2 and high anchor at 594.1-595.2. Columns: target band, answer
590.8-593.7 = 0.06 nm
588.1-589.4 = 0.25 nm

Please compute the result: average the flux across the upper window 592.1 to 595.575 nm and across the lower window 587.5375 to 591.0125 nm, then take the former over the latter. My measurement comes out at 1.15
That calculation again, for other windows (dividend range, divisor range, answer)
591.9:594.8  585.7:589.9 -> 1.10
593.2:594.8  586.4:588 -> 1.02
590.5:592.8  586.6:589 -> 1.06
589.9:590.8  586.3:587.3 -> 0.90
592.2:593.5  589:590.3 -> 1.23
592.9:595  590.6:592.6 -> 1.02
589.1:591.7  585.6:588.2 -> 0.91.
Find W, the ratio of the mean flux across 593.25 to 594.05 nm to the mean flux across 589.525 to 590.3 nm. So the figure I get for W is 1.17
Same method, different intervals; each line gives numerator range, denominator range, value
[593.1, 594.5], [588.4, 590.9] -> 1.20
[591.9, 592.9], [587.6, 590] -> 1.18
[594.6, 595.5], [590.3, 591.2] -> 1.04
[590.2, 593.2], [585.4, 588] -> 0.99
